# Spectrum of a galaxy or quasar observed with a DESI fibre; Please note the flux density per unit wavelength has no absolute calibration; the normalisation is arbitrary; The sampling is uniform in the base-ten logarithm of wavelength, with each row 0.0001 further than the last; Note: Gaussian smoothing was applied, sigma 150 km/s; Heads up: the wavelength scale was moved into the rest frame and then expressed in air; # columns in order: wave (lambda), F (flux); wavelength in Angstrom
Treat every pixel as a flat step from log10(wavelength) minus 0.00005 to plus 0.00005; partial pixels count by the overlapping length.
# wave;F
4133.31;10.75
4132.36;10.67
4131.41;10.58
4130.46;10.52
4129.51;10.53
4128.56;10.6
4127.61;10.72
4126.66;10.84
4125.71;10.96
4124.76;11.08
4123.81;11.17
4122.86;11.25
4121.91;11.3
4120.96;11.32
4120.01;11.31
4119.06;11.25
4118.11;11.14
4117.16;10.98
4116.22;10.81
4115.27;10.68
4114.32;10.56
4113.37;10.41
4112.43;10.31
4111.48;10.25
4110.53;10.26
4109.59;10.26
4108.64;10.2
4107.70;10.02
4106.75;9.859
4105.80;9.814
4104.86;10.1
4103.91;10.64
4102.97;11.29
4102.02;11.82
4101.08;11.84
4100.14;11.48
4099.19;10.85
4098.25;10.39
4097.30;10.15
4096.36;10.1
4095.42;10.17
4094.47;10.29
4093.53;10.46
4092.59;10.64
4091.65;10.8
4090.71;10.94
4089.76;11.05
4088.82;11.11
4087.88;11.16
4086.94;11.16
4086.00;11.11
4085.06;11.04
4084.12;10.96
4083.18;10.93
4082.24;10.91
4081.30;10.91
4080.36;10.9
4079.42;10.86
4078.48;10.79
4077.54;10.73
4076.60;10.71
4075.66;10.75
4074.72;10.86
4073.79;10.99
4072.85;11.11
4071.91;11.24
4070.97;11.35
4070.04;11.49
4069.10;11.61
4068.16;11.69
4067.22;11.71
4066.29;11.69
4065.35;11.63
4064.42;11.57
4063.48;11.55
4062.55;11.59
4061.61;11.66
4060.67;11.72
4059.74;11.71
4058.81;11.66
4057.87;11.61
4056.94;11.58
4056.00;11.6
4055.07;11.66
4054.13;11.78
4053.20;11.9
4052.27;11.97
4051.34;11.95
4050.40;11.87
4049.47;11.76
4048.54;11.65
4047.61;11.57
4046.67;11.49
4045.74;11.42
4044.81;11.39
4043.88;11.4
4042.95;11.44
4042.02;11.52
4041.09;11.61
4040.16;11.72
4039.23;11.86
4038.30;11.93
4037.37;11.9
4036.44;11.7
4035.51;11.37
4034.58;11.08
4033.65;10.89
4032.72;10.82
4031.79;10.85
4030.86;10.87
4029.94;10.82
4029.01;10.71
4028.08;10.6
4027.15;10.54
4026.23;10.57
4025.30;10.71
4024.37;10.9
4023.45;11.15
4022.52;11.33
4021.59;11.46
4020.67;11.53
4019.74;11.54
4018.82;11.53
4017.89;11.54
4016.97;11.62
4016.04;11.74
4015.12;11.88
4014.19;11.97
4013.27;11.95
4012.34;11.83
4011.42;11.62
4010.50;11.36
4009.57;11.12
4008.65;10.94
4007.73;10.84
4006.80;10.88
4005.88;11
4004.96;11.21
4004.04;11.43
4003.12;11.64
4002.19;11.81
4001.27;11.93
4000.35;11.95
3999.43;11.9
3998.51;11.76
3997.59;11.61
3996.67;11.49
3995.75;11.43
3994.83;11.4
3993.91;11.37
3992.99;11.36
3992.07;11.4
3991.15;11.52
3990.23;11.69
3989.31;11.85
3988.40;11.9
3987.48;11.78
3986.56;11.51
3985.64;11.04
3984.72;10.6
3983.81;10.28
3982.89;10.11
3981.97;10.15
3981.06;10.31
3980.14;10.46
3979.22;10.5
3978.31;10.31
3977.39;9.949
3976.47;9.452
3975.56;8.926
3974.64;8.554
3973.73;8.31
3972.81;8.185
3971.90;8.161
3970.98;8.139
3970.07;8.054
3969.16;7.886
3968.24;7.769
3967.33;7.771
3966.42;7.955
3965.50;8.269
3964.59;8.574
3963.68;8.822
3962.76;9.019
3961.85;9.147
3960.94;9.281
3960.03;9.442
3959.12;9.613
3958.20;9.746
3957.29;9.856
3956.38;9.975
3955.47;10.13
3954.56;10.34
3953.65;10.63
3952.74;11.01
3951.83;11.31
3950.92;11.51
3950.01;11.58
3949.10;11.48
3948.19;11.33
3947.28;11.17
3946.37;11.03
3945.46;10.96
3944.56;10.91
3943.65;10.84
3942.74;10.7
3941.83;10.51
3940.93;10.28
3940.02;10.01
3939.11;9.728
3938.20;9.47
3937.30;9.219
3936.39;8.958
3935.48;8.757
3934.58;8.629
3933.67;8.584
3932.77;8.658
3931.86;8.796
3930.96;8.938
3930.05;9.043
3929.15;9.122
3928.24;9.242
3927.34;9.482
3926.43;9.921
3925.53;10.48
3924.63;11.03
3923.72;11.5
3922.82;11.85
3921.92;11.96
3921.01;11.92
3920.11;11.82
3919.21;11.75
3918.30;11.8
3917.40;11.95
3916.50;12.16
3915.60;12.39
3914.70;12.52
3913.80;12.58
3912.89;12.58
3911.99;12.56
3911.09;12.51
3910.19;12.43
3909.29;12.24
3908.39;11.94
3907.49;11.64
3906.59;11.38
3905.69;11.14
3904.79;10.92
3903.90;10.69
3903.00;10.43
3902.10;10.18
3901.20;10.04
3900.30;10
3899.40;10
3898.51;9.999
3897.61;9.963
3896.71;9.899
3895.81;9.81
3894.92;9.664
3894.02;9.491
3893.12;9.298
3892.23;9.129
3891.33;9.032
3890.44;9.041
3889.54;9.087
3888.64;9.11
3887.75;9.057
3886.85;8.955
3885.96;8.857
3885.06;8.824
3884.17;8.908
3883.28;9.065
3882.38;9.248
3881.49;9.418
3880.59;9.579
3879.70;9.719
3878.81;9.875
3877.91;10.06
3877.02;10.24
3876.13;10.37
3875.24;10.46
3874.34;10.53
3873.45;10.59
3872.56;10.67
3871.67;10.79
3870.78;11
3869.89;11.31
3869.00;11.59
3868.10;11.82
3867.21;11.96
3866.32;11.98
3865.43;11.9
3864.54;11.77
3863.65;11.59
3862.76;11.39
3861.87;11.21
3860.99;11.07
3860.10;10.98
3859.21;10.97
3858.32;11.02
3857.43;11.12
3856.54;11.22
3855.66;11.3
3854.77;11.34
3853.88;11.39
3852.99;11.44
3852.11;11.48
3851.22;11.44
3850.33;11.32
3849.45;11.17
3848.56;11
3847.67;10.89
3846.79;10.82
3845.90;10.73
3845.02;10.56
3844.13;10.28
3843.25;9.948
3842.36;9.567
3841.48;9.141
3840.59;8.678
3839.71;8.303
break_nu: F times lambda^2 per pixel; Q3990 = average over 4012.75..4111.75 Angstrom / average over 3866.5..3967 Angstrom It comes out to 1.2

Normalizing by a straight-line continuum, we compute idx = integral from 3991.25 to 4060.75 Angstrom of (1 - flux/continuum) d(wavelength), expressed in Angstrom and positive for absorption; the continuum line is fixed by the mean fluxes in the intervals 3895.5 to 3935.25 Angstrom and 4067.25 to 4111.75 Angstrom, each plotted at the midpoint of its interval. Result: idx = -4.0 Angstrom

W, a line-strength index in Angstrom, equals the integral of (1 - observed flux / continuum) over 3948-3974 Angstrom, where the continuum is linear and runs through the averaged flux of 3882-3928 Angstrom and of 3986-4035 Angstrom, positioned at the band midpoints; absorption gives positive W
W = 3.78 Angstrom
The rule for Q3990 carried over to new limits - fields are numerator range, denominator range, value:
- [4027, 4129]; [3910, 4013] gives 1.12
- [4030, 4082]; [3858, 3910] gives 1.20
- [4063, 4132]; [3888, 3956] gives 1.12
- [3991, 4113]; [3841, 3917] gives 1.15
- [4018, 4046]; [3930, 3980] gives 1.22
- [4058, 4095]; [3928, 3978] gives 1.25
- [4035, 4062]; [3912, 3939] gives 1.18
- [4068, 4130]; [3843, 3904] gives 1.16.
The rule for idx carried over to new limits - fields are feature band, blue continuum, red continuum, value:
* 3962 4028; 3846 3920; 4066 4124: 1.3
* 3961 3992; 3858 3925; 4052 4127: 3.5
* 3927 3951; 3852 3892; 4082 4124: 1.4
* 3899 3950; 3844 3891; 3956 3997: -2.8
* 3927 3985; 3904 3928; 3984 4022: 9.9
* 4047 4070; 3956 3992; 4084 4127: -2.9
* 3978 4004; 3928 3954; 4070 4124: -2.4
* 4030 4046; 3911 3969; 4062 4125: -1.0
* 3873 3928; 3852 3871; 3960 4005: 2.3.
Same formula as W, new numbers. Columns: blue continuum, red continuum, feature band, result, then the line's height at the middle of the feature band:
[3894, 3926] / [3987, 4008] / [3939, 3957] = 0.96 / 11.4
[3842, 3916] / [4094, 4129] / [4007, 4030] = -1.25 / 10.7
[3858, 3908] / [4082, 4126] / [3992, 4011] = -1.56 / 10.6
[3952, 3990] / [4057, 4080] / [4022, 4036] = -0.31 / 10.7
